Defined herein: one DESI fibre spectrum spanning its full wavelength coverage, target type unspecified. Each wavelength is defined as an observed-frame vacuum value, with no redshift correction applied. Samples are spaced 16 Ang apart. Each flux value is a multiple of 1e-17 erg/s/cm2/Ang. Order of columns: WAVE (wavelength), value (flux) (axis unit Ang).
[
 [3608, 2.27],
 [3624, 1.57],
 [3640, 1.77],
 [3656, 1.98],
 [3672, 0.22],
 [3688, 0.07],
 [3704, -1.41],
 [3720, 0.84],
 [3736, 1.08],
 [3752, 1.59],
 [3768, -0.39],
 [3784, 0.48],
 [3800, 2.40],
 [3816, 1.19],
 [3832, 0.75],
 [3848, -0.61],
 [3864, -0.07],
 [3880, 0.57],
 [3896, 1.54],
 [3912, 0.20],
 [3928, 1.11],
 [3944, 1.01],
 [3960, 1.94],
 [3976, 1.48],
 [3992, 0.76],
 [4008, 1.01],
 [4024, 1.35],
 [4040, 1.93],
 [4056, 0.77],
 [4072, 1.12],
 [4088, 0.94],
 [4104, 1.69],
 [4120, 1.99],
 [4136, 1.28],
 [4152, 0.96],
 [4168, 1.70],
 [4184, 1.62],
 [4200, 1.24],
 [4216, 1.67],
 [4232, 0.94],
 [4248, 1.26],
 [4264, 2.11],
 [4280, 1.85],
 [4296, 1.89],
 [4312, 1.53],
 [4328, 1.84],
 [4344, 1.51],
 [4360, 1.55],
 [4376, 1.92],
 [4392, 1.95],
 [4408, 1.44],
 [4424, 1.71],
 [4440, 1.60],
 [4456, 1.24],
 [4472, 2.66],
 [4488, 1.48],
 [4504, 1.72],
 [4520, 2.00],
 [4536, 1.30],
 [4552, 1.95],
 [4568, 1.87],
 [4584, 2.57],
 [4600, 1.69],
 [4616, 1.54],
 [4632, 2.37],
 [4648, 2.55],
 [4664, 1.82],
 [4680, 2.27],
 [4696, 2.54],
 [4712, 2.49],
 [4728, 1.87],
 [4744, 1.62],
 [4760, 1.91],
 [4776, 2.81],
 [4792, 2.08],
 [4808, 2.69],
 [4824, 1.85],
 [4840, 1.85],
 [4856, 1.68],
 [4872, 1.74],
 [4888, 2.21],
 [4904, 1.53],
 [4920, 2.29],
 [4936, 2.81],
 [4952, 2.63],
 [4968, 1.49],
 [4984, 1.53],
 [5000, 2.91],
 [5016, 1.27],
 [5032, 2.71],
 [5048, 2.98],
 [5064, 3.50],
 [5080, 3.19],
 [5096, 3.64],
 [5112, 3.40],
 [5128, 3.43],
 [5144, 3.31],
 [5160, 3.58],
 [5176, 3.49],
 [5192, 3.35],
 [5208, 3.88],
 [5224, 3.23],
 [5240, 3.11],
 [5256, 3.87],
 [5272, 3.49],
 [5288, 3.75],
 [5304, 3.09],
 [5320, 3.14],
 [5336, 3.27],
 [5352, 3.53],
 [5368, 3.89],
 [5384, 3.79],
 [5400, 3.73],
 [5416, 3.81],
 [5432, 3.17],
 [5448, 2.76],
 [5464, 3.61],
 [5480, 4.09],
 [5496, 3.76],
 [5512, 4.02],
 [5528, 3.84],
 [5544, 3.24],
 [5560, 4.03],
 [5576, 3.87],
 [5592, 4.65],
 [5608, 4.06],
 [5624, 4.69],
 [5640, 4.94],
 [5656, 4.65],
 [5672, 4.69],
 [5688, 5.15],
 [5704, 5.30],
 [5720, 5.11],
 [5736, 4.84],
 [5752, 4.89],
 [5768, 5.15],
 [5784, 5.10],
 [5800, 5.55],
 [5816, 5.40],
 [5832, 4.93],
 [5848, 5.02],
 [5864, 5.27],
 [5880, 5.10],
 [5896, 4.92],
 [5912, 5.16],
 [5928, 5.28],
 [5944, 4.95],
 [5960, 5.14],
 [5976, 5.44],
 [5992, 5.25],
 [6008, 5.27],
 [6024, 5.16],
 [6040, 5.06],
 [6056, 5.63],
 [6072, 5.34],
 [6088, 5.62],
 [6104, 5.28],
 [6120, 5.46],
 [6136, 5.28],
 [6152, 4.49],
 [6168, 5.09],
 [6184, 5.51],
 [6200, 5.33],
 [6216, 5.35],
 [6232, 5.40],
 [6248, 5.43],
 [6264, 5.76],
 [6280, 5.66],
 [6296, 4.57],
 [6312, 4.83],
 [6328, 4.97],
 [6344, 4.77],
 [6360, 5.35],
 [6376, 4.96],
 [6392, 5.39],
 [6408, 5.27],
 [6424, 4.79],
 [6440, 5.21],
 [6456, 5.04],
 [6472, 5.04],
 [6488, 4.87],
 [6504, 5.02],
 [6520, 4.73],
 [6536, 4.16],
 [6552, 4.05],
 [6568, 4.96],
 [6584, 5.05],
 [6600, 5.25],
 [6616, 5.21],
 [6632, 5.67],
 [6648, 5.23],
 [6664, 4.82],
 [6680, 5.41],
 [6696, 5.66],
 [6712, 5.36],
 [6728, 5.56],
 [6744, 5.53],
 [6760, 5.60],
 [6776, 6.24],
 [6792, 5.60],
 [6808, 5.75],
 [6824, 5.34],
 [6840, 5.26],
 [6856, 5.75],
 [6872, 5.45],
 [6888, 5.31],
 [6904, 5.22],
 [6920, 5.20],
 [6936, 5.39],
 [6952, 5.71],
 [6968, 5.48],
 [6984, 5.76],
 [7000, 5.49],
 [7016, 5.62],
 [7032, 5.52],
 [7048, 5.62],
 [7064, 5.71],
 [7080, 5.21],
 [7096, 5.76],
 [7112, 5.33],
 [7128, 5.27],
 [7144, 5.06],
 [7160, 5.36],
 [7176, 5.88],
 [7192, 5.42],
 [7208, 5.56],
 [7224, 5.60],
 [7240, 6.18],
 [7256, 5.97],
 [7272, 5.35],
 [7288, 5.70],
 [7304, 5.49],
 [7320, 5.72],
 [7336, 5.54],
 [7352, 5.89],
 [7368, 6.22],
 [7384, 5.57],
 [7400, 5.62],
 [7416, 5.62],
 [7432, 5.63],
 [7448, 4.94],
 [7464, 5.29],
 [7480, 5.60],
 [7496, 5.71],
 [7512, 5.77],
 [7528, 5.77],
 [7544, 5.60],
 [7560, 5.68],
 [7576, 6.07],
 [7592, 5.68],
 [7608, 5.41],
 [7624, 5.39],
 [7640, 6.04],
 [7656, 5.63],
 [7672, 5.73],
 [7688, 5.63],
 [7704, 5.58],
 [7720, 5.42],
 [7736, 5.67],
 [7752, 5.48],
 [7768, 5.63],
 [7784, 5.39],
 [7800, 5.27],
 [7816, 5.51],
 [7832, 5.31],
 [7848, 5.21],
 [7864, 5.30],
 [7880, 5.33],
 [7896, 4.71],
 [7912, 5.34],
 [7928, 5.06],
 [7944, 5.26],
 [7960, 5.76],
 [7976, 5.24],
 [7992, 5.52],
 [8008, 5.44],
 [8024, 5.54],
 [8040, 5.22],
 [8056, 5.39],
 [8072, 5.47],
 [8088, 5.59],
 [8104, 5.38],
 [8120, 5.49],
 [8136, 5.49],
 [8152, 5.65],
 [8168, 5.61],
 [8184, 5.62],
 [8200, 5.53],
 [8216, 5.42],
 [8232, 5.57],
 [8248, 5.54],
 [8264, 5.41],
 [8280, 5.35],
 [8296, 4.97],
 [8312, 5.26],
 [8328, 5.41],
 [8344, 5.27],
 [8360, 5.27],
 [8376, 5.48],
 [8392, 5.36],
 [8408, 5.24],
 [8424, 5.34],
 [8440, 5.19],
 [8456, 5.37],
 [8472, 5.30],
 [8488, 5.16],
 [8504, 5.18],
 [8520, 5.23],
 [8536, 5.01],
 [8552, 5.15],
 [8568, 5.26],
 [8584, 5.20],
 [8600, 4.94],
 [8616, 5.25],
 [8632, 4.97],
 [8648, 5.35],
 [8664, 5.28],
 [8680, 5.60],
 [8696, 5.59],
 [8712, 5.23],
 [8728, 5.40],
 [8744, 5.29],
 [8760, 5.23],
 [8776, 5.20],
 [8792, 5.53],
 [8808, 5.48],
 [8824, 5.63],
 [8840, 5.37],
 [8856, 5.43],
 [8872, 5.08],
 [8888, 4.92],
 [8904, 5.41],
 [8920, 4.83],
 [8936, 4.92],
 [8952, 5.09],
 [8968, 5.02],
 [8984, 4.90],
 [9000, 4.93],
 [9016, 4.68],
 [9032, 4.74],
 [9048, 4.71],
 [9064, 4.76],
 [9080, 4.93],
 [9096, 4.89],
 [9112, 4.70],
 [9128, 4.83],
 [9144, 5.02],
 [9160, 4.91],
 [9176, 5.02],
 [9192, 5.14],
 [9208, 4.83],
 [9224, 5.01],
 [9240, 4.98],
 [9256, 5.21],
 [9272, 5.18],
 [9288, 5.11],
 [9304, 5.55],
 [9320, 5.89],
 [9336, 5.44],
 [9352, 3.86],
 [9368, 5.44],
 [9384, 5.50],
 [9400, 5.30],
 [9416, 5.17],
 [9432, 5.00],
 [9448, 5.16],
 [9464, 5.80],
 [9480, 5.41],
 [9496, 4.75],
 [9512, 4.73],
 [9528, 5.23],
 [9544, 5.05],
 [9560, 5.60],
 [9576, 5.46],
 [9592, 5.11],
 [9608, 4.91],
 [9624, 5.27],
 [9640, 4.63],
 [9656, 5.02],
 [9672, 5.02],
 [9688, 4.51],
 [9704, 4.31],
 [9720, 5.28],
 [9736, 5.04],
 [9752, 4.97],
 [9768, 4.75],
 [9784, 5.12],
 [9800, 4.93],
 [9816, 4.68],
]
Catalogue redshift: 0.264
